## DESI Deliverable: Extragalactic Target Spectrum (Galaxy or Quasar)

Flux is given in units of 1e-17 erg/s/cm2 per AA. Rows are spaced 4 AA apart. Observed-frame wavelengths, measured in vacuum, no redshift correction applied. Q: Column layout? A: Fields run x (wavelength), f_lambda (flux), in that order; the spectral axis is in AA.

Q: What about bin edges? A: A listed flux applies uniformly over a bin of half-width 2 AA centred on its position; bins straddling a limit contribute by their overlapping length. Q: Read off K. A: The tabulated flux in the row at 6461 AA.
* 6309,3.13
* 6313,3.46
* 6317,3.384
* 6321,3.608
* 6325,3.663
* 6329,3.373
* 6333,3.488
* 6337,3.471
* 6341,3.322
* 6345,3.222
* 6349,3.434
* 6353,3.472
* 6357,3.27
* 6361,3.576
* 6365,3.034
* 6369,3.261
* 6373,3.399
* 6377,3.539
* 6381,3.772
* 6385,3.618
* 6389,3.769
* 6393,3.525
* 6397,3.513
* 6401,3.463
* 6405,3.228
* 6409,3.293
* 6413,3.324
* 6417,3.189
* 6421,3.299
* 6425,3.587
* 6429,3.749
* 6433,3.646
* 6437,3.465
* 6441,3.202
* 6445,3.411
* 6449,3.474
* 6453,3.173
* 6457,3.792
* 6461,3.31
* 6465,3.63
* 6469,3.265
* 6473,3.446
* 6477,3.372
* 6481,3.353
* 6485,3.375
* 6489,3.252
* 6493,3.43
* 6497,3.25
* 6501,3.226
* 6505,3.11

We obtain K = 3.31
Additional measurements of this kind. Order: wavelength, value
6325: 3.663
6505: 3.11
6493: 3.43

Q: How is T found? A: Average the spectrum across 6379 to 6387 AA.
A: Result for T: 3.69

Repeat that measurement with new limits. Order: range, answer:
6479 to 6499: 3.33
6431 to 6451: 3.44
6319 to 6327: 3.64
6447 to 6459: 3.48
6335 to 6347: 3.34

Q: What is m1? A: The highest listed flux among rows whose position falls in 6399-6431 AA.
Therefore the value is 3.749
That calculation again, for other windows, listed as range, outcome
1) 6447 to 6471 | 3.792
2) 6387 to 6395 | 3.769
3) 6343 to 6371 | 3.576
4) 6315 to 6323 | 3.608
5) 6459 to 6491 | 3.63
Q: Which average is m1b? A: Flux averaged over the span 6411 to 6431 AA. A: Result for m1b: 3.43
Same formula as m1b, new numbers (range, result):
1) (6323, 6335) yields 3.51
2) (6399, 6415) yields 3.33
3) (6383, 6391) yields 3.69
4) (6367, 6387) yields 3.52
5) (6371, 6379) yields 3.47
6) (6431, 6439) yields 3.56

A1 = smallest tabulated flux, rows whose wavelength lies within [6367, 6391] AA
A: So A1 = 3.261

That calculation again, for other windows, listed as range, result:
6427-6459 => 3.173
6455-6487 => 3.265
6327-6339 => 3.373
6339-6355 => 3.222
